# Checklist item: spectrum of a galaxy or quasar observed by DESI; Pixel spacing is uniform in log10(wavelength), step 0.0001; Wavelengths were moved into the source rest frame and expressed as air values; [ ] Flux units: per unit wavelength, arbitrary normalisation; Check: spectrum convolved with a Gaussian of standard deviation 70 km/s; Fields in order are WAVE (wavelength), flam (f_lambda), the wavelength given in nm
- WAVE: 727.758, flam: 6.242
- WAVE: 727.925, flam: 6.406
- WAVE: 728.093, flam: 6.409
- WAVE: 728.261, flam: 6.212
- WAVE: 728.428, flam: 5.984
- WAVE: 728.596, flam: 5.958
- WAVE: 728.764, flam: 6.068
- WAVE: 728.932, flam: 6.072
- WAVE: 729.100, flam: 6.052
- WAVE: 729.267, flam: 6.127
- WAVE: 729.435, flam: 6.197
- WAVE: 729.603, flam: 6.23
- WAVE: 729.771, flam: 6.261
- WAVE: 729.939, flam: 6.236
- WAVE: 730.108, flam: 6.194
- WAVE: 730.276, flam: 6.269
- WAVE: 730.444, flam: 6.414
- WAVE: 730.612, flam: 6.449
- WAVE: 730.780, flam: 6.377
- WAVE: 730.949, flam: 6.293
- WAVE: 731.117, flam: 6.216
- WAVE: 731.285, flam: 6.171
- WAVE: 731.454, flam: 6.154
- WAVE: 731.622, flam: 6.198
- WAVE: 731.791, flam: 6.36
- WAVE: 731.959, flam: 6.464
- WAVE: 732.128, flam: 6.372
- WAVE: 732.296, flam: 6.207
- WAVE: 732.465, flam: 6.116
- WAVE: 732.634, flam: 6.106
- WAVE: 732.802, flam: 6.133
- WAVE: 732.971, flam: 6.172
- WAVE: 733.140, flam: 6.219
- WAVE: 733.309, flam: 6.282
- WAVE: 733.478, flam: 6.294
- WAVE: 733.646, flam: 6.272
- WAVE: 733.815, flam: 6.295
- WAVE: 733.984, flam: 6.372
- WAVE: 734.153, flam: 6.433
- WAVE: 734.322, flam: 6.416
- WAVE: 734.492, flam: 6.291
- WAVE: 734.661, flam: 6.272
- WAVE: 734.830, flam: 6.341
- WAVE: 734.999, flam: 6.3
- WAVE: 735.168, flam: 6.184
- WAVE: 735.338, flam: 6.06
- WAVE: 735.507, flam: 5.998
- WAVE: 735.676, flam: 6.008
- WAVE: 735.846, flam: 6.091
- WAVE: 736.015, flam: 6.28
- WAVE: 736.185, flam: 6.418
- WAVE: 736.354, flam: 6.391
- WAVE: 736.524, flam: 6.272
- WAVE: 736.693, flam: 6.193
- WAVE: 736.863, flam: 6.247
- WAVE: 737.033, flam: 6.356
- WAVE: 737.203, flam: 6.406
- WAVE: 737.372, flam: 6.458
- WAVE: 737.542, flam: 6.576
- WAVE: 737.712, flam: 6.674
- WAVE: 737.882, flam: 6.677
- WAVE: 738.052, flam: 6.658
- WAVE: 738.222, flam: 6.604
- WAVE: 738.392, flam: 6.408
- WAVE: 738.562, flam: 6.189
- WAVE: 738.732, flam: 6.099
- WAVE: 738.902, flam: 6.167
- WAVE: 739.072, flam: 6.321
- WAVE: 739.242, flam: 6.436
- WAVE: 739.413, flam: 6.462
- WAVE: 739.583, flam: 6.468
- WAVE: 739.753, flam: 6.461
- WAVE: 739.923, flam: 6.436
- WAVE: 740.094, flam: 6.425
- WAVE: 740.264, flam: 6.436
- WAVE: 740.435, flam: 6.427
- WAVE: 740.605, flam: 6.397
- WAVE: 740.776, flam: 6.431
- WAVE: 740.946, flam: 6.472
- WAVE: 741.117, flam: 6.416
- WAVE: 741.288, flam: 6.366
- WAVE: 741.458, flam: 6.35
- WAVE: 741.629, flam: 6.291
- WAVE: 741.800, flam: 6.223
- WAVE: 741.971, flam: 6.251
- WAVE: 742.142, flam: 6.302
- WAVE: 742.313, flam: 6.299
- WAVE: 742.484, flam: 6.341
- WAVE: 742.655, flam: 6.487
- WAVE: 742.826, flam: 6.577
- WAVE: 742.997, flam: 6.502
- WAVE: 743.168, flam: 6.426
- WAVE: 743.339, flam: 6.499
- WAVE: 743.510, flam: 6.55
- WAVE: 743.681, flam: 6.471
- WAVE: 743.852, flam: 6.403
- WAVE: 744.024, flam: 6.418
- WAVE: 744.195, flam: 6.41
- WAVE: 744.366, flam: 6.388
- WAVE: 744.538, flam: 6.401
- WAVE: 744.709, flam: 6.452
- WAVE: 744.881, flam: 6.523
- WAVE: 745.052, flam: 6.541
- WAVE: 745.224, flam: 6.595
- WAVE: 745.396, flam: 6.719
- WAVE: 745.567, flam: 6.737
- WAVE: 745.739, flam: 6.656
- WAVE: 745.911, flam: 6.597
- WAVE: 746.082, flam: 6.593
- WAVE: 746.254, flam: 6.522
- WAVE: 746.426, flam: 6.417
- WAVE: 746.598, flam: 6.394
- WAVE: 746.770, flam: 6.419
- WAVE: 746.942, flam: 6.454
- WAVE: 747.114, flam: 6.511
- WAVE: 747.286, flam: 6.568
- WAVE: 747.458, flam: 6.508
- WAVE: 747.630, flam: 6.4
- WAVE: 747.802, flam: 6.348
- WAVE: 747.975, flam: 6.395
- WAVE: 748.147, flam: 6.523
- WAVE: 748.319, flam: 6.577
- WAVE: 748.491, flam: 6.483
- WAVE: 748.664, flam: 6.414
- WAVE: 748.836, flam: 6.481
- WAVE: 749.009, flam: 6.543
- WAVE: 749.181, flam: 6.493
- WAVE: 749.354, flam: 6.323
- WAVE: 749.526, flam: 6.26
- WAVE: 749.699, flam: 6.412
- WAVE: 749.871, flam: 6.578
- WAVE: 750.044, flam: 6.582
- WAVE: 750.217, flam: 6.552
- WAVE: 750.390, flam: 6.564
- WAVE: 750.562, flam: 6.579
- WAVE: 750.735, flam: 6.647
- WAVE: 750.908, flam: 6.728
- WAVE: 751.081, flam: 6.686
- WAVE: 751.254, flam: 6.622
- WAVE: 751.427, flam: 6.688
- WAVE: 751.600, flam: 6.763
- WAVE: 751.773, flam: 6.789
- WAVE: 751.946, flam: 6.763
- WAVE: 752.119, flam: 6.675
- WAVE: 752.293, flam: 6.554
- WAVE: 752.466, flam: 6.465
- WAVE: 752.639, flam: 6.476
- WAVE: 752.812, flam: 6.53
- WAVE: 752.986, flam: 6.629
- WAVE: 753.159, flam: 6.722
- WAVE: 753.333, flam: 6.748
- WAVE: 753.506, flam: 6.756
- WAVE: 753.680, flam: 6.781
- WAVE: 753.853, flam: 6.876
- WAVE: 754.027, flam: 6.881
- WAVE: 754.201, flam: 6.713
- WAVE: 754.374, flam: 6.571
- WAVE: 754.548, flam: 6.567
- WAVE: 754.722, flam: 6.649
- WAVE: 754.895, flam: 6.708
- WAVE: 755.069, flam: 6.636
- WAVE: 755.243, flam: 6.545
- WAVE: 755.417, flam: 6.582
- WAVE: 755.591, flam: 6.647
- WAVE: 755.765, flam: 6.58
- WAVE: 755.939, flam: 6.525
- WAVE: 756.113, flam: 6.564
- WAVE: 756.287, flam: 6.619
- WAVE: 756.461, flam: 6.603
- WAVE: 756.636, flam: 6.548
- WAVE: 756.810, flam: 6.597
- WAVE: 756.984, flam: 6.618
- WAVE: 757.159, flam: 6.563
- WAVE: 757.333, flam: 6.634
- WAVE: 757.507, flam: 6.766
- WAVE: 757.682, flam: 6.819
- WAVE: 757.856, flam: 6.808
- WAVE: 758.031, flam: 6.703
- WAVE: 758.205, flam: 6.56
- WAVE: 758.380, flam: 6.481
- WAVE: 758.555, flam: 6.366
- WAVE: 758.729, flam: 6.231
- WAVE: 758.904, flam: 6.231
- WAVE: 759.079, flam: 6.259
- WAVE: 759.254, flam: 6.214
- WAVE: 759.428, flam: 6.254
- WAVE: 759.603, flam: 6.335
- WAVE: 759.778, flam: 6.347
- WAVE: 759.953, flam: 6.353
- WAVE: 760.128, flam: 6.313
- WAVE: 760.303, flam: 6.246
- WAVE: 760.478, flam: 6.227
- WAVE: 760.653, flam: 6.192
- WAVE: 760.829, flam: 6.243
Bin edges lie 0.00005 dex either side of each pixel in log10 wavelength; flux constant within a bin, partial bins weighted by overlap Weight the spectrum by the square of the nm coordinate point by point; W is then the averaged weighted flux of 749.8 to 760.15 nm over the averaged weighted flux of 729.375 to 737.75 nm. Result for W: 1.11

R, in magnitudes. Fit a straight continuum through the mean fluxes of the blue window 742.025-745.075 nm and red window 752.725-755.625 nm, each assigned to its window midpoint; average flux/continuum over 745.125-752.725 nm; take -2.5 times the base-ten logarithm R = 0.00 mag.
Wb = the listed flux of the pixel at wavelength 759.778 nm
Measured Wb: 6.347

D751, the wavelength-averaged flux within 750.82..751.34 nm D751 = 6.68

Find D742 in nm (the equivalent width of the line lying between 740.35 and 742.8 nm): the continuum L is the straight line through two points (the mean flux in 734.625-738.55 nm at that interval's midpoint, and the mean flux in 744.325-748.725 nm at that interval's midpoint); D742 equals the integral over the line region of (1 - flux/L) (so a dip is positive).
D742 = 0.02 nm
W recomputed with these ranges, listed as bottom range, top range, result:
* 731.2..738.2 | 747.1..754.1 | 1.09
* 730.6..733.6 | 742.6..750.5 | 1.08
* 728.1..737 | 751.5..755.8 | 1.13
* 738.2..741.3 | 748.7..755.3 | 1.07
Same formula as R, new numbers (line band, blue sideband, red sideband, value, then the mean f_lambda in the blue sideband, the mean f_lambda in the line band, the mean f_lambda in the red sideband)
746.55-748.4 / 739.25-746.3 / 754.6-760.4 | 0.002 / 6.46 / 6.46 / 6.51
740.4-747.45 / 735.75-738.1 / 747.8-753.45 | 0.004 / 6.4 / 6.46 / 6.57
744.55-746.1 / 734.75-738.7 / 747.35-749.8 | -0.030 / 6.34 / 6.59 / 6.44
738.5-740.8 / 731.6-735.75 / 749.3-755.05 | 0.001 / 6.25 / 6.37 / 6.63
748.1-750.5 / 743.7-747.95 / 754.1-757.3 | 0.008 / 6.5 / 6.49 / 6.6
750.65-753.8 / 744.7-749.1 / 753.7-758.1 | -0.012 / 6.51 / 6.67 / 6.65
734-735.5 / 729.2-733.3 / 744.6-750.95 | 0.005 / 6.25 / 6.27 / 6.51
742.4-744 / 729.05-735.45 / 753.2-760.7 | -0.015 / 6.26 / 6.47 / 6.54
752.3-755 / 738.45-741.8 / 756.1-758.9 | -0.022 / 6.37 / 6.67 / 6.58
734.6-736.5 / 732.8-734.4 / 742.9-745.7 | 0.021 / 6.3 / 6.21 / 6.51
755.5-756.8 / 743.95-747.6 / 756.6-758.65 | 0.004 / 6.51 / 6.58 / 6.62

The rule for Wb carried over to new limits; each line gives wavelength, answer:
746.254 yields 6.522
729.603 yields 6.23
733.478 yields 6.294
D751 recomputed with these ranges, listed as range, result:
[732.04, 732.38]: 6.29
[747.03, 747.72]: 6.5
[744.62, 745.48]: 6.56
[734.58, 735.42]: 6.23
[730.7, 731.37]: 6.26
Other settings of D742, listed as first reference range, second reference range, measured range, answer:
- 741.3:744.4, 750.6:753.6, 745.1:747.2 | -0.02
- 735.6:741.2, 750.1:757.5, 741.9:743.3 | 0.01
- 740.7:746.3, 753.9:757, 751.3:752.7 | -0.02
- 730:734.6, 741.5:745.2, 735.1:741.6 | -0.01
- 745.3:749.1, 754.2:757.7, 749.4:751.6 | -0.01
